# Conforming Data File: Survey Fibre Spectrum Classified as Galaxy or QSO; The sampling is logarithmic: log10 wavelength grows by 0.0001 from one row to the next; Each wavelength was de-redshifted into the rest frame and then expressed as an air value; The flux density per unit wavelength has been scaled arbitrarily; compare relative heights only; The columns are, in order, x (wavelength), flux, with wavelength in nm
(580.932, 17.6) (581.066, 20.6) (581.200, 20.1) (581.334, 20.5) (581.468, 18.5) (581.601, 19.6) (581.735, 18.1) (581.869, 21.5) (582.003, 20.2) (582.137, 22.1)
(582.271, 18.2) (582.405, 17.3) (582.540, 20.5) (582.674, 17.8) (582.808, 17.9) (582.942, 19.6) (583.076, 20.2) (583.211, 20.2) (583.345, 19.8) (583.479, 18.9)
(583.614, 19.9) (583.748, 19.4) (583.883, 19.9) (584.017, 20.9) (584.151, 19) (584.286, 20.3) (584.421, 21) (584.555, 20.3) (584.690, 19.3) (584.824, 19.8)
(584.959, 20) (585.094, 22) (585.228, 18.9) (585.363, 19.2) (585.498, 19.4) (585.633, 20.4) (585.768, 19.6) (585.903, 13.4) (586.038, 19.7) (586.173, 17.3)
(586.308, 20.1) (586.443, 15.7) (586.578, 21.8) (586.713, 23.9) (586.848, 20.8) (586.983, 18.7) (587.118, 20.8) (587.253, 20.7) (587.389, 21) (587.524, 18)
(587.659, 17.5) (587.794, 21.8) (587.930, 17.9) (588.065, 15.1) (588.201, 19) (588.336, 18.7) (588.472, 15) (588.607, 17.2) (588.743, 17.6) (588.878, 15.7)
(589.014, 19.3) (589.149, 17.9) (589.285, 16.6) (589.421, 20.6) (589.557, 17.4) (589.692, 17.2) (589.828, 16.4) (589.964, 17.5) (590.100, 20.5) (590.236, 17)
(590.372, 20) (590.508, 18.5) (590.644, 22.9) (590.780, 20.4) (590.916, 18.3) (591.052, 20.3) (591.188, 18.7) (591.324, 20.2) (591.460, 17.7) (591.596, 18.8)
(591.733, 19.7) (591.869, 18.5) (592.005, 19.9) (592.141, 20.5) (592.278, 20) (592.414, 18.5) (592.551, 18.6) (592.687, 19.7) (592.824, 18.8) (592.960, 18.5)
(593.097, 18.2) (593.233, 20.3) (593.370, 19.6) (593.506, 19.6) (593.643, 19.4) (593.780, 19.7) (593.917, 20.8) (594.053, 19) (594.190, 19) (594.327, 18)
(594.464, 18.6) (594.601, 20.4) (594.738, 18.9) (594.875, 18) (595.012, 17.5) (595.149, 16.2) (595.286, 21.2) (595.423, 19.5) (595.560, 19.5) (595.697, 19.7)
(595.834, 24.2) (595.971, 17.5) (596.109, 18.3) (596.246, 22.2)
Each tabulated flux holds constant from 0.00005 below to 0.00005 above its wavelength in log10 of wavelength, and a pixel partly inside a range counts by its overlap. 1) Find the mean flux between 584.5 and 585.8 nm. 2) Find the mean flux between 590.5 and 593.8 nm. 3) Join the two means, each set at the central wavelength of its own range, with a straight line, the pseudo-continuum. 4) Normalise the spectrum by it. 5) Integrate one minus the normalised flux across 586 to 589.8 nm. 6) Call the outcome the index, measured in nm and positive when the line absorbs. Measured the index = 0.21 nm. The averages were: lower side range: 19.9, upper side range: 19.4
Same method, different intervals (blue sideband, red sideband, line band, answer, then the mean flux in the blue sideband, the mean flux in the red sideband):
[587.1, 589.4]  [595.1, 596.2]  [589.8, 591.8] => -0.051 nm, 18.2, 19.6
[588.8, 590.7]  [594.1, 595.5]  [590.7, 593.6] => -0.118 nm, 18.4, 18.7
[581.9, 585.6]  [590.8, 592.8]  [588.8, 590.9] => 0.093 nm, 19.7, 19.3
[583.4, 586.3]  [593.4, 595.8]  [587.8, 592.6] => 0.189 nm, 19.5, 19.2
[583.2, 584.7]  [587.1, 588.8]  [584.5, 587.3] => -0.061 nm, 19.9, 18.4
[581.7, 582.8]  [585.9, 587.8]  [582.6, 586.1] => -0.004 nm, 19.4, 19.5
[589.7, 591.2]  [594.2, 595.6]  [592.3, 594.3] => -0.040 nm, 19.1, 18.8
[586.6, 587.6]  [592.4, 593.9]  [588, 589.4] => 0.201 nm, 20.6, 19.2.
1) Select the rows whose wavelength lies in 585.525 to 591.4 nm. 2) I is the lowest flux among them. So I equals 13.4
